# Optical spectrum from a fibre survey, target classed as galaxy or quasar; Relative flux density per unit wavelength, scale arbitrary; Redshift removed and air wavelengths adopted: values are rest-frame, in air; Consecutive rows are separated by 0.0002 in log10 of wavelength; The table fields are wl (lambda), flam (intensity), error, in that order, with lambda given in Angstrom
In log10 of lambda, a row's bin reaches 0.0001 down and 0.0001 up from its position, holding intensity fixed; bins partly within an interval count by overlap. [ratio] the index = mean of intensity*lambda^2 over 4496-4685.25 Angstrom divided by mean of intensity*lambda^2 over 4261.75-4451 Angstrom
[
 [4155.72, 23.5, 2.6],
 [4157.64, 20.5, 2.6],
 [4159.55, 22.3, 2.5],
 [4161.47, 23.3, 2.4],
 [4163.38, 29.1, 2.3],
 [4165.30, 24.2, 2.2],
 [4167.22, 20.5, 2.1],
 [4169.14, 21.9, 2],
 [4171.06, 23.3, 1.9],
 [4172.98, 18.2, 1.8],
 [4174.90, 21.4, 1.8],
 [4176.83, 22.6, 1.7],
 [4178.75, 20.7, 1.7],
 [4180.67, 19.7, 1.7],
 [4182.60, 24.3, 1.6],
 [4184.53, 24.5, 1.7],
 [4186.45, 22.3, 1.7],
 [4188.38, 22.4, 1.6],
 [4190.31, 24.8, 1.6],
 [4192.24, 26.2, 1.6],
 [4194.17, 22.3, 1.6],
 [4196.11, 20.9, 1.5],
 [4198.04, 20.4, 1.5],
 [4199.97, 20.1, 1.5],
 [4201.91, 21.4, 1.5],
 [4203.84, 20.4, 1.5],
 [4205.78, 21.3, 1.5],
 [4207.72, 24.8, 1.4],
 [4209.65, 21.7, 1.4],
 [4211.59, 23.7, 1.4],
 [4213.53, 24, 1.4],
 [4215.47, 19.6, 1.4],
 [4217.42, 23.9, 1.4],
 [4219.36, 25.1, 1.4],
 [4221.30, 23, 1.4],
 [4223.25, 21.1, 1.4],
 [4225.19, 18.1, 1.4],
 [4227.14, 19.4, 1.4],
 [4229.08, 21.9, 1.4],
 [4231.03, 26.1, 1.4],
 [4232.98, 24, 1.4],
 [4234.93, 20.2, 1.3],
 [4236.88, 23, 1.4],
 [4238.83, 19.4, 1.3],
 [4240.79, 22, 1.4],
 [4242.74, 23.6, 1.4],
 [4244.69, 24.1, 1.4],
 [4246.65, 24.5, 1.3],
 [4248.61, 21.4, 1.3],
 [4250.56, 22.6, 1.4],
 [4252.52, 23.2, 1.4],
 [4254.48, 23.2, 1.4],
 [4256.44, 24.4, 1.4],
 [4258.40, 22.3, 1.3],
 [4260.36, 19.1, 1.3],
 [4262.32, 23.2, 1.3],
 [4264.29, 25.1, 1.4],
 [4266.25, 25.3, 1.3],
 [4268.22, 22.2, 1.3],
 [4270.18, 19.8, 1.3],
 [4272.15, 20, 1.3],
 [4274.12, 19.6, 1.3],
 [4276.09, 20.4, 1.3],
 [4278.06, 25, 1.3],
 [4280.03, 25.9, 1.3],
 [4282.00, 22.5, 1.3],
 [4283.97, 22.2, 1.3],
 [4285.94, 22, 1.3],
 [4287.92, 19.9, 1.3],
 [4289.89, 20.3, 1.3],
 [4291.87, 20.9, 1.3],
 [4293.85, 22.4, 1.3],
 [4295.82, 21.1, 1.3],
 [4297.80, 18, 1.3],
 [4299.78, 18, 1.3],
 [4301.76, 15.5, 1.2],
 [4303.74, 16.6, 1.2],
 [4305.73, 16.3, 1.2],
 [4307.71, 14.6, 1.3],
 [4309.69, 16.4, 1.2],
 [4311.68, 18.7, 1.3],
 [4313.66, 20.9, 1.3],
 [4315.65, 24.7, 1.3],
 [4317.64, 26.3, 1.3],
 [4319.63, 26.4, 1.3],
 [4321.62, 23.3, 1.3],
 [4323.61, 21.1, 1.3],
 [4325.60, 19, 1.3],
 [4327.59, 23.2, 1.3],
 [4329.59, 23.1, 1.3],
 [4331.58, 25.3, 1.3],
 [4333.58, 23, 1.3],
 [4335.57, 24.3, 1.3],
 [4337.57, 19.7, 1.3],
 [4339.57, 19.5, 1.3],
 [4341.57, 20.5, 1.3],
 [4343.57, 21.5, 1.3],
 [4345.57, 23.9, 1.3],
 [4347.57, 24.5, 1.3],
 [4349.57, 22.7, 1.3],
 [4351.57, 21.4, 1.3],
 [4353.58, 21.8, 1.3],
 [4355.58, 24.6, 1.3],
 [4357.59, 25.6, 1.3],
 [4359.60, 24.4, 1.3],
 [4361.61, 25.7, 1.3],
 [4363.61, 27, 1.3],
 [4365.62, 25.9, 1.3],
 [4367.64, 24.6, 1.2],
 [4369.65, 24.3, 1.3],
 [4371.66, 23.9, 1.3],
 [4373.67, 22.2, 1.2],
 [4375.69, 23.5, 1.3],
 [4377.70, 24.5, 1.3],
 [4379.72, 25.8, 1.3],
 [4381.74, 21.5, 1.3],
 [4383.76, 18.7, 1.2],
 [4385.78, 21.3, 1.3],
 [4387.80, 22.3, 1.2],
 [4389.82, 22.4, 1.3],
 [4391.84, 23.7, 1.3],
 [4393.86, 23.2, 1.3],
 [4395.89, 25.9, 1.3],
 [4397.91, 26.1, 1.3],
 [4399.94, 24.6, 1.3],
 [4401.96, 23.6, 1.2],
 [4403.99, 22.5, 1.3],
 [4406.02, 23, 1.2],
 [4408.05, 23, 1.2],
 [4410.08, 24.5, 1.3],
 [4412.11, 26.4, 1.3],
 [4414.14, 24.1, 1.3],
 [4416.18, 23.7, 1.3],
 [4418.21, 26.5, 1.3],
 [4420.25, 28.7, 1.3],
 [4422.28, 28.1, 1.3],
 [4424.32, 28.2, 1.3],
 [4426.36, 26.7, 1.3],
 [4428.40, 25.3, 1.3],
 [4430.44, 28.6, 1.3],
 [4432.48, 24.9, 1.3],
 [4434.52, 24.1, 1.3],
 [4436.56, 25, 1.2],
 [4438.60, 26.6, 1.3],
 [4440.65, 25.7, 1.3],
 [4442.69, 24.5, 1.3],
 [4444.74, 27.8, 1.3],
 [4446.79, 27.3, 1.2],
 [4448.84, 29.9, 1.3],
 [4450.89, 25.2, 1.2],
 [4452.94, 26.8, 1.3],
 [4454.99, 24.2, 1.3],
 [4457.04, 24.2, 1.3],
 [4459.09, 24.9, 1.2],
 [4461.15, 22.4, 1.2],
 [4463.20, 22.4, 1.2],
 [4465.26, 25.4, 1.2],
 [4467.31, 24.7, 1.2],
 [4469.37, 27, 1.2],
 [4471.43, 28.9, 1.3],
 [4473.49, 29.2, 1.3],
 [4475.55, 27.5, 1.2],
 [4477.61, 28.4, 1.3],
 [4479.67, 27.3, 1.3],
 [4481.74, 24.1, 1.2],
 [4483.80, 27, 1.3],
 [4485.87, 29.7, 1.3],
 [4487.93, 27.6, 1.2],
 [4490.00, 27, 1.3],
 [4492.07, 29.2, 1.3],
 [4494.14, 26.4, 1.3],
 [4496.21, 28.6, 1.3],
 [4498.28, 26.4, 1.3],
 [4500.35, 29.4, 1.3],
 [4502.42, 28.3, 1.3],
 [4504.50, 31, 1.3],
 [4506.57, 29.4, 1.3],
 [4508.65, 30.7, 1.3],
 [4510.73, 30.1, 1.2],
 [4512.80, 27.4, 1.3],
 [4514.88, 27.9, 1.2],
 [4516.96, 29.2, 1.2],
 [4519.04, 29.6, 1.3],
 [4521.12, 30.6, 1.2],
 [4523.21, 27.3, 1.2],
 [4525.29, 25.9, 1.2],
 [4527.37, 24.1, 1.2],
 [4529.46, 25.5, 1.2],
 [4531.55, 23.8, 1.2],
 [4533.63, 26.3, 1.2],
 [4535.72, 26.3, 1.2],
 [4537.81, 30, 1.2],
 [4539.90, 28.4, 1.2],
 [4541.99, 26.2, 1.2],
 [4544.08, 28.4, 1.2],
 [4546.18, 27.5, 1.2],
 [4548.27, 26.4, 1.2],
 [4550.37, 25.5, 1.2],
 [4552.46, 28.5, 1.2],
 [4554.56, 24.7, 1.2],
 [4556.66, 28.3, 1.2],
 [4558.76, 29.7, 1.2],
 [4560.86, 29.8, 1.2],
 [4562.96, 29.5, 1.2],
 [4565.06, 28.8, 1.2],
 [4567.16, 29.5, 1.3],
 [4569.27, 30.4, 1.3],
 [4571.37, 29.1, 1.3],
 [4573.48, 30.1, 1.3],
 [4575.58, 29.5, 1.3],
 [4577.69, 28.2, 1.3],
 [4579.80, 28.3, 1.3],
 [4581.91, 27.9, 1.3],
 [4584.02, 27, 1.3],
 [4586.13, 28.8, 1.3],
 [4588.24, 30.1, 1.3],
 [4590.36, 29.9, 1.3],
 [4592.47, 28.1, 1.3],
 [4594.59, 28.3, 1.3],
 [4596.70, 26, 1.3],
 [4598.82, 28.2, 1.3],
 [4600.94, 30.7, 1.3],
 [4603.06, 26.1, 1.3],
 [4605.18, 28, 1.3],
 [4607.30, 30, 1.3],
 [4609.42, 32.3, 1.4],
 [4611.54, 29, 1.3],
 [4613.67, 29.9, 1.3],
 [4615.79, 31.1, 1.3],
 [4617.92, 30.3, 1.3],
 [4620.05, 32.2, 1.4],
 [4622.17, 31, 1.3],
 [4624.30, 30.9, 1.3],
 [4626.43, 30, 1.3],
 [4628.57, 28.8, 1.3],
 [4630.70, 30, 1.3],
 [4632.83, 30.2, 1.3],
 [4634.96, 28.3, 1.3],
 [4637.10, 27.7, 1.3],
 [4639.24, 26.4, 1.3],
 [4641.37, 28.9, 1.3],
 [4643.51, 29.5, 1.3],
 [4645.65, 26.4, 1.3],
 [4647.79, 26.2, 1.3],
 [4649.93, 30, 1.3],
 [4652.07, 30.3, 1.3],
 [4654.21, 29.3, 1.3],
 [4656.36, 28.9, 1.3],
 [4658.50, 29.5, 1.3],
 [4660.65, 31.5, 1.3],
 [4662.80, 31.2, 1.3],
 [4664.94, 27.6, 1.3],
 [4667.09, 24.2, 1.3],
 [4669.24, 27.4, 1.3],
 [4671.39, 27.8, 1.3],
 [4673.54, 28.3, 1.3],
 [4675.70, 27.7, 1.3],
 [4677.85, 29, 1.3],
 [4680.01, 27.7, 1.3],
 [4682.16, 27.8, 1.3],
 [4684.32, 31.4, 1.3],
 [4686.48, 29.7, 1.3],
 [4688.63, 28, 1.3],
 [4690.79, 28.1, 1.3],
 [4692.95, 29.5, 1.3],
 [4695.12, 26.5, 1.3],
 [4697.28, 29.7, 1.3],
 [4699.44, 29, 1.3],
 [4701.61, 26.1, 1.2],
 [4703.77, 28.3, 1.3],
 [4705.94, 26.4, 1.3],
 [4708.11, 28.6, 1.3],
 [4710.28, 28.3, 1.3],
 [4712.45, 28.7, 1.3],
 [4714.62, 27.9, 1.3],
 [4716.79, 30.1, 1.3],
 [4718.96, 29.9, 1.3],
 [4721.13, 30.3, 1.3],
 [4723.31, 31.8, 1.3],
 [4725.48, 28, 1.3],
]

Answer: 1.4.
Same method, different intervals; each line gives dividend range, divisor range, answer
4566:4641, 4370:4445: 1.29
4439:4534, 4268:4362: 1.36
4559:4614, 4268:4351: 1.55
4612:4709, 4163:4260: 1.58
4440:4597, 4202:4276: 1.41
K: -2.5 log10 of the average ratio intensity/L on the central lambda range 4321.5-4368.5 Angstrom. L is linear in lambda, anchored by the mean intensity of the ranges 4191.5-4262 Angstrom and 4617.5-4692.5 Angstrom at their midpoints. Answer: 0.045 mag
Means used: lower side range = 22.3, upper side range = 28.9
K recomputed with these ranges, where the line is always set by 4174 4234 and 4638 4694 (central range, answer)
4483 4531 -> -0.069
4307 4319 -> 0.158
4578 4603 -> -0.033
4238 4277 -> 0.037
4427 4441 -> -0.015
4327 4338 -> 0.036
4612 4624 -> -0.107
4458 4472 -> 0.037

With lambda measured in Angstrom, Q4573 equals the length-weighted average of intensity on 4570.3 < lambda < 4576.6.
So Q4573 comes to 29.6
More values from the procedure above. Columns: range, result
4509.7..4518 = 28.7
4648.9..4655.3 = 29.9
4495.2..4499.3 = 27.5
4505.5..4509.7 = 30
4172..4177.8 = 20.7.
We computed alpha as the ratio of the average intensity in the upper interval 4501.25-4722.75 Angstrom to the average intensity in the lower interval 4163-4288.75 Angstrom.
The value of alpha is 1.3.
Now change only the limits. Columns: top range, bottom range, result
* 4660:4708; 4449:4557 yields 1.04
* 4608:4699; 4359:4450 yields 1.17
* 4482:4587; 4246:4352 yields 1.30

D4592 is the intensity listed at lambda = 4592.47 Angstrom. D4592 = 28.1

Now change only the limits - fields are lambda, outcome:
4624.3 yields 30.9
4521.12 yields 30.6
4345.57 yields 23.9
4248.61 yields 21.4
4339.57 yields 19.5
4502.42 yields 28.3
